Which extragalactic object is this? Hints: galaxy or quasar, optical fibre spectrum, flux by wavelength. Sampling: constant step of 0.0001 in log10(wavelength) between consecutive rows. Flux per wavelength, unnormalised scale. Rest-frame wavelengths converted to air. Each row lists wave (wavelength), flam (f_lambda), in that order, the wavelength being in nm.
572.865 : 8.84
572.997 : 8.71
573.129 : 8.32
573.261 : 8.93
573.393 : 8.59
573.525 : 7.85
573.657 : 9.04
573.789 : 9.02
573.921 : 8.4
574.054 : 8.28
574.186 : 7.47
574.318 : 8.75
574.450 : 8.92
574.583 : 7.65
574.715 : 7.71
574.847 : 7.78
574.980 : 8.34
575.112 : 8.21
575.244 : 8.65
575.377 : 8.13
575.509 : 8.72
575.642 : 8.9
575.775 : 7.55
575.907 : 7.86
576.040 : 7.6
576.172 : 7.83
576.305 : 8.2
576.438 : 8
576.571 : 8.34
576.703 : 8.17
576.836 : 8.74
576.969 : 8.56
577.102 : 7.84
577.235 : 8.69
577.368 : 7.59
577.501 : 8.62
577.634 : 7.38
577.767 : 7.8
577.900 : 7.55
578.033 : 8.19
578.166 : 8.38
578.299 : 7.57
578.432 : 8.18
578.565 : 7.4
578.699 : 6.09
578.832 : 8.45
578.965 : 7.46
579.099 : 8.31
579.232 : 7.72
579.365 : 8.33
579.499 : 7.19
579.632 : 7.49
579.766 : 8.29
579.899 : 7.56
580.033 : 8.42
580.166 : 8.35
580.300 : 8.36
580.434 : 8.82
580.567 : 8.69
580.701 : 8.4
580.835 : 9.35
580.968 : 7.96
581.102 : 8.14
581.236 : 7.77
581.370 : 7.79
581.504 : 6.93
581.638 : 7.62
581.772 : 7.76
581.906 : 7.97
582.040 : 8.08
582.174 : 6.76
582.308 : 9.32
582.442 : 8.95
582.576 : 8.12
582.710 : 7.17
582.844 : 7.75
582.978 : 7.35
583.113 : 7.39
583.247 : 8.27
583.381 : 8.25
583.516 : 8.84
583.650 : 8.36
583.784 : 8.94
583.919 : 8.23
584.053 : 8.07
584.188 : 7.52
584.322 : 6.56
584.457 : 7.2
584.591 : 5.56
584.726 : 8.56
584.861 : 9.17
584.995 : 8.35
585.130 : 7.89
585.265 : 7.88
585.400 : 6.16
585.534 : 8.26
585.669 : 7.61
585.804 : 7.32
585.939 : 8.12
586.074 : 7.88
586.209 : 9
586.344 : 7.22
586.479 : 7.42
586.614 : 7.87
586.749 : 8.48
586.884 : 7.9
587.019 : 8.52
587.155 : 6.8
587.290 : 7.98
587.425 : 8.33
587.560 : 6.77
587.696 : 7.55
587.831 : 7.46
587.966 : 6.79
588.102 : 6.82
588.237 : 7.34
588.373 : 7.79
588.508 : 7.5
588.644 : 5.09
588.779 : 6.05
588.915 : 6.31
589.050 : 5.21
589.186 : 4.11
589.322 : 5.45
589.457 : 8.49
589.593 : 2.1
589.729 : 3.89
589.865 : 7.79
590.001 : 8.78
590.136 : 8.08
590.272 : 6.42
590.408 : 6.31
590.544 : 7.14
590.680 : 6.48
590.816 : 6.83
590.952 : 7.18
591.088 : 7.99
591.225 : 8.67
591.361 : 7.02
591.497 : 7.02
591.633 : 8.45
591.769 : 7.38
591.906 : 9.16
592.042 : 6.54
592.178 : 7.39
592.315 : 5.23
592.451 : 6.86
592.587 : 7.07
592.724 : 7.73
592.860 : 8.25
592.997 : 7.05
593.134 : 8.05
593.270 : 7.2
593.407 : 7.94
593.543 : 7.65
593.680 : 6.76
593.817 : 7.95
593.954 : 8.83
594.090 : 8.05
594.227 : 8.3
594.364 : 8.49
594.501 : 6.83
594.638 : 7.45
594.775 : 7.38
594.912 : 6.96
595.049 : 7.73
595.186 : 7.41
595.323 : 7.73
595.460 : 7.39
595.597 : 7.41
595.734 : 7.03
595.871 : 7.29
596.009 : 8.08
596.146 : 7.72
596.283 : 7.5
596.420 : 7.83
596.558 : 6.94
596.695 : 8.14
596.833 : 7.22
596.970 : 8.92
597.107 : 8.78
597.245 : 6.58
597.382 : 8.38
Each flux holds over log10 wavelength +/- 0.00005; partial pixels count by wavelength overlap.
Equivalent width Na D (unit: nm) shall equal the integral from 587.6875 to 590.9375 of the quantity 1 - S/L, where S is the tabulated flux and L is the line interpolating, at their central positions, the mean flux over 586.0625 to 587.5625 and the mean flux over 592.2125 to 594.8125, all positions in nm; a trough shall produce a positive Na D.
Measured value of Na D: 0.53 nm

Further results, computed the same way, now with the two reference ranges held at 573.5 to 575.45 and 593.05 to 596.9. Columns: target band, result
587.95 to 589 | 0.15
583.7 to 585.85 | 0.06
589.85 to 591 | 0.08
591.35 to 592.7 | 0.08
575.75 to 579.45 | 0.11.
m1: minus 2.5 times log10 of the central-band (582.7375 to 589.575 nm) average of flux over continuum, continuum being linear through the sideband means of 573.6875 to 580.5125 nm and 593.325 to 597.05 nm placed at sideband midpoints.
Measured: 0.06 mag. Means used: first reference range 8.08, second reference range 7.67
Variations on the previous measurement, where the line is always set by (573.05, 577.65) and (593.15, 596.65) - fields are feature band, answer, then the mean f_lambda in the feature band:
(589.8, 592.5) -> 0.06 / 7.34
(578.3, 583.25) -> 0.02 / 7.94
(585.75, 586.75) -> 0.00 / 7.88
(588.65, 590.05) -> 0.33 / 5.75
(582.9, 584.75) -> 0.03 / 7.77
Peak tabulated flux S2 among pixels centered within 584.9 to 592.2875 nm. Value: 9.16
